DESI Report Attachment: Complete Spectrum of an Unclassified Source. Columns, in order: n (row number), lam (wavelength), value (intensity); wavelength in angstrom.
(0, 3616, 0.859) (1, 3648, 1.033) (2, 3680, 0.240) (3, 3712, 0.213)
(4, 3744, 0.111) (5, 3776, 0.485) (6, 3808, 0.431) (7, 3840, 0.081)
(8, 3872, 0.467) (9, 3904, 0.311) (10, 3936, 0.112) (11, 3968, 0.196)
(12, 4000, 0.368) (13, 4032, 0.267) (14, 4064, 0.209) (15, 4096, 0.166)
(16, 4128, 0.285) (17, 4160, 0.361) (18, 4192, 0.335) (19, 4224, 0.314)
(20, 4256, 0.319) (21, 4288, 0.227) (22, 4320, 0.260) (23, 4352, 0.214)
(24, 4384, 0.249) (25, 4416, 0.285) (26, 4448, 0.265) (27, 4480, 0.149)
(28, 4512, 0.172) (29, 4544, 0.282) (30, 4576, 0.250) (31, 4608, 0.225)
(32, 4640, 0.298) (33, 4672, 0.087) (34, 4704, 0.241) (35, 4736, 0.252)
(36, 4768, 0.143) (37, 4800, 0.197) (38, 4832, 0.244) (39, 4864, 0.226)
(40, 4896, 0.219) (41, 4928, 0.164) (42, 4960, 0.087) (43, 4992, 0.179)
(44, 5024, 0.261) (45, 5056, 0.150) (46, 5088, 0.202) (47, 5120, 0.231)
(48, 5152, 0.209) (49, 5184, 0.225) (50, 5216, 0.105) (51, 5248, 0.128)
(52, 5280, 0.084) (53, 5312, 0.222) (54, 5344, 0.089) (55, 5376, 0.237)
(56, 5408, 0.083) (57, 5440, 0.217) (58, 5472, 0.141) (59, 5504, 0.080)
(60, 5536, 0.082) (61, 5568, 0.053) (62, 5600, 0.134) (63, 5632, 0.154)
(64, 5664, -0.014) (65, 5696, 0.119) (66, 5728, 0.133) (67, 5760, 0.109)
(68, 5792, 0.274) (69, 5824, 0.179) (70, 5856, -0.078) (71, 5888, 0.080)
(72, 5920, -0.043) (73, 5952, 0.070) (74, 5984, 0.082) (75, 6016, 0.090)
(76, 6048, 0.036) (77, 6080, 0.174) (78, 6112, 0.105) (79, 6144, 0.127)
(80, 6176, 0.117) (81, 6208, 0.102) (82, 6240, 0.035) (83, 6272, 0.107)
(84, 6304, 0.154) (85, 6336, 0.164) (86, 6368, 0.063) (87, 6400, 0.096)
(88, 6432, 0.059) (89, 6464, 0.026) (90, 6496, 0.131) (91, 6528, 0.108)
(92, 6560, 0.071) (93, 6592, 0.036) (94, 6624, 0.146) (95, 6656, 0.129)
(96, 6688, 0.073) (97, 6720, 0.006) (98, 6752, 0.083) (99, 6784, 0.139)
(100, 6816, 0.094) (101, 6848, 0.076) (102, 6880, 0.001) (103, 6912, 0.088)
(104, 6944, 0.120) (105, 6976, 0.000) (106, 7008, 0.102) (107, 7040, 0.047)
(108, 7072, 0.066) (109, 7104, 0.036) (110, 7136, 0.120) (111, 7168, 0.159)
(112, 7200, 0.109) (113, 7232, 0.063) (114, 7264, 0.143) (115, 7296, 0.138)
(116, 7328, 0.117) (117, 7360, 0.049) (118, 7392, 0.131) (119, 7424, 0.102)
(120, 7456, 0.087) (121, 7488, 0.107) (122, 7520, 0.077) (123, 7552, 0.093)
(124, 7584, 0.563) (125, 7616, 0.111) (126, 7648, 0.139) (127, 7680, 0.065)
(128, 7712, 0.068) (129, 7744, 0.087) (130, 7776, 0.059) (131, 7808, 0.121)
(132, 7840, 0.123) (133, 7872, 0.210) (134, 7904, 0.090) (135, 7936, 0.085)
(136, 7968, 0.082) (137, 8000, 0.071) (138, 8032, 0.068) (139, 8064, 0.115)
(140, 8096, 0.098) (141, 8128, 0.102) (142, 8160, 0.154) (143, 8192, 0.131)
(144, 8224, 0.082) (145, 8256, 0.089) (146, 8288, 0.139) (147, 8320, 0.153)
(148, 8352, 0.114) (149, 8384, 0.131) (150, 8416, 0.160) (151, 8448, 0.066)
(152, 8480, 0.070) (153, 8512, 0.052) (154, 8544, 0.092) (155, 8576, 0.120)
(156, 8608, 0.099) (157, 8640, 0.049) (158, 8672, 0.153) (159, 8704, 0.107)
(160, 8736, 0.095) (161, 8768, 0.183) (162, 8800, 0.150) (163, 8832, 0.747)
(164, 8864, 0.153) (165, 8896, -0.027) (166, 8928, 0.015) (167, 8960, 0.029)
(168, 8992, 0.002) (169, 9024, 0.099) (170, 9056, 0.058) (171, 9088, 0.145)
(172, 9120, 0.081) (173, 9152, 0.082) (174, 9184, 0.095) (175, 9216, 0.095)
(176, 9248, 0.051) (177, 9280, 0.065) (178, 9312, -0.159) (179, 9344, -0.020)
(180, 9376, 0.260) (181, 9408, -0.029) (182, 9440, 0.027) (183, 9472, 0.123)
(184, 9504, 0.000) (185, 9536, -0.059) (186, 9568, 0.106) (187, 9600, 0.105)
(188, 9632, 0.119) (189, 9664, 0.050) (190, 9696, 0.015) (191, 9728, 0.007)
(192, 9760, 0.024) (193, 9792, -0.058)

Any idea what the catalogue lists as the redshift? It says 1.03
